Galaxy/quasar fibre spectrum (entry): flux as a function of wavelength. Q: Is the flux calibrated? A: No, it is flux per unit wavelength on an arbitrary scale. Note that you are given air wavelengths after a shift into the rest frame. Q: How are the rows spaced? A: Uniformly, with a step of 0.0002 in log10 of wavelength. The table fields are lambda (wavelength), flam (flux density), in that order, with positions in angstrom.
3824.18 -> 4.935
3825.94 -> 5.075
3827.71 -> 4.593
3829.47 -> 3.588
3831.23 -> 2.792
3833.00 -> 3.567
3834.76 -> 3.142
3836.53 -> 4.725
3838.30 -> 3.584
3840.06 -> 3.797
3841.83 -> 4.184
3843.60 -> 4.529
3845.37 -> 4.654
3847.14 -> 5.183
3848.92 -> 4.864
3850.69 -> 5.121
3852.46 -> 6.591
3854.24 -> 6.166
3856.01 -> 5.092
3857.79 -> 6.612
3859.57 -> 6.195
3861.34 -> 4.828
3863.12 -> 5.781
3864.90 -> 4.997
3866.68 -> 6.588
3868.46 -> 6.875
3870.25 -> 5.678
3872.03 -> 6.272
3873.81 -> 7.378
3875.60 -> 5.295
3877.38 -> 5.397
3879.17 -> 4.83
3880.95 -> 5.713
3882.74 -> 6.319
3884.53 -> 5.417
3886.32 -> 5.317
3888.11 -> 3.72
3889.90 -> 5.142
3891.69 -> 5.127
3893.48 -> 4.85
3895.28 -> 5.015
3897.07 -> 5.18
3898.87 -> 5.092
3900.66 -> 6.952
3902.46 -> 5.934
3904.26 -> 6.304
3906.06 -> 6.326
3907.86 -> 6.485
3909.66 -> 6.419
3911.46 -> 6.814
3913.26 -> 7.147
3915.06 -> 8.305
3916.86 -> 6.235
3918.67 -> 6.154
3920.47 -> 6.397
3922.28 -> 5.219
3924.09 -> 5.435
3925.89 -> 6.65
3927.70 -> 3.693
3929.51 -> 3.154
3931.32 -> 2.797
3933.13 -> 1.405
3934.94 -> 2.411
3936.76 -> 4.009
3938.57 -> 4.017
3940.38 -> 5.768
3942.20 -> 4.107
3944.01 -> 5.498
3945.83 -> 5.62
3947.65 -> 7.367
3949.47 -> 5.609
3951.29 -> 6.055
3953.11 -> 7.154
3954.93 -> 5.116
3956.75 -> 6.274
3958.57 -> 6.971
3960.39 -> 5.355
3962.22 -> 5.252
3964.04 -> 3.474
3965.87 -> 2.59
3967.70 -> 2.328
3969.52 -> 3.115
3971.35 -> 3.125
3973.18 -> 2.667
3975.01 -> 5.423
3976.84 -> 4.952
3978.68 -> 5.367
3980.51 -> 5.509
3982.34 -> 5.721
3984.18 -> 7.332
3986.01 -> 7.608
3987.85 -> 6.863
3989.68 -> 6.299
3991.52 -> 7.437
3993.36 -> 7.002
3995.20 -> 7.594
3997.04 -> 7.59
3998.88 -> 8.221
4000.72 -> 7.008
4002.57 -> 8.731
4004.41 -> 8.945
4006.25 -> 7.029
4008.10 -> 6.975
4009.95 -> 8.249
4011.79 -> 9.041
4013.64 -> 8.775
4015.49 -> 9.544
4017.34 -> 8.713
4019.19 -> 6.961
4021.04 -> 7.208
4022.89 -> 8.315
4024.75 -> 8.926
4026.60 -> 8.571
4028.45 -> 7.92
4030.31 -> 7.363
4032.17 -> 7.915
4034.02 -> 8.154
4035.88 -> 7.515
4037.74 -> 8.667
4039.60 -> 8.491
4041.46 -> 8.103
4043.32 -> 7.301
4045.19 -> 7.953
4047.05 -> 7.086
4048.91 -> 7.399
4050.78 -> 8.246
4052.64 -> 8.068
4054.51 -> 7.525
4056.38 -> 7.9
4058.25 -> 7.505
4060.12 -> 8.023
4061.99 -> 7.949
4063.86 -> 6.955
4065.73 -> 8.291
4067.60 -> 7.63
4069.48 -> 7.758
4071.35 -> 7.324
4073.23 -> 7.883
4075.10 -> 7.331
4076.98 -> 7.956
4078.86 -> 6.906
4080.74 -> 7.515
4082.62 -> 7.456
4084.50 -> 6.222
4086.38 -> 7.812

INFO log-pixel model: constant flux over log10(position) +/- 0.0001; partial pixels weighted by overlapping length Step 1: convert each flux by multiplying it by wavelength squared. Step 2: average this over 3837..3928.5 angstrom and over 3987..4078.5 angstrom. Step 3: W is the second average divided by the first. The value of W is 1.5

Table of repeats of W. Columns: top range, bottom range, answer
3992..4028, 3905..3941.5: 1.61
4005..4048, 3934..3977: 1.75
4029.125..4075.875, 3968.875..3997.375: 1.38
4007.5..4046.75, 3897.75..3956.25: 1.56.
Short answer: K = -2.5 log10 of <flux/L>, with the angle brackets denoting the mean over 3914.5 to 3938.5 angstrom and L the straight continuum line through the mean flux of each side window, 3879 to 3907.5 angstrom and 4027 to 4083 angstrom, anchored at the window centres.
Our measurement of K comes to 0.26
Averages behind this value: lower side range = 5.49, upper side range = 7.75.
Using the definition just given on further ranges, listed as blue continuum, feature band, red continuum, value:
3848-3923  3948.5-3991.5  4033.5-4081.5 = 0.27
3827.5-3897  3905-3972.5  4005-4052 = 0.24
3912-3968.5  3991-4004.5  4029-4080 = -0.20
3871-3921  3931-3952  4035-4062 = 0.38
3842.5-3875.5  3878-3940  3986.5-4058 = 0.20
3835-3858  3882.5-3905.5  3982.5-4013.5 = 0.07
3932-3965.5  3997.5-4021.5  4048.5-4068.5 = -0.23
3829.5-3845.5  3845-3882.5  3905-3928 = -0.23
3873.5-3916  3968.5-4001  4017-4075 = 0.17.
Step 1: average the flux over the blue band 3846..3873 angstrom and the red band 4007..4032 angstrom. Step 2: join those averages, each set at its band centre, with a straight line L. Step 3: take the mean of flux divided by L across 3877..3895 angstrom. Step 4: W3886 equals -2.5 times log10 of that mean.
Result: 0.19 mag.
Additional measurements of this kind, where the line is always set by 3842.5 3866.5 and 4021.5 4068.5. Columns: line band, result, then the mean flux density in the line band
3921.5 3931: 0.33 mag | 4.7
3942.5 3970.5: 0.29 mag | 5.16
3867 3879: -0.07 mag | 6.09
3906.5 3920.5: -0.09 mag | 6.76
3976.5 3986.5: 0.17 mag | 6.08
